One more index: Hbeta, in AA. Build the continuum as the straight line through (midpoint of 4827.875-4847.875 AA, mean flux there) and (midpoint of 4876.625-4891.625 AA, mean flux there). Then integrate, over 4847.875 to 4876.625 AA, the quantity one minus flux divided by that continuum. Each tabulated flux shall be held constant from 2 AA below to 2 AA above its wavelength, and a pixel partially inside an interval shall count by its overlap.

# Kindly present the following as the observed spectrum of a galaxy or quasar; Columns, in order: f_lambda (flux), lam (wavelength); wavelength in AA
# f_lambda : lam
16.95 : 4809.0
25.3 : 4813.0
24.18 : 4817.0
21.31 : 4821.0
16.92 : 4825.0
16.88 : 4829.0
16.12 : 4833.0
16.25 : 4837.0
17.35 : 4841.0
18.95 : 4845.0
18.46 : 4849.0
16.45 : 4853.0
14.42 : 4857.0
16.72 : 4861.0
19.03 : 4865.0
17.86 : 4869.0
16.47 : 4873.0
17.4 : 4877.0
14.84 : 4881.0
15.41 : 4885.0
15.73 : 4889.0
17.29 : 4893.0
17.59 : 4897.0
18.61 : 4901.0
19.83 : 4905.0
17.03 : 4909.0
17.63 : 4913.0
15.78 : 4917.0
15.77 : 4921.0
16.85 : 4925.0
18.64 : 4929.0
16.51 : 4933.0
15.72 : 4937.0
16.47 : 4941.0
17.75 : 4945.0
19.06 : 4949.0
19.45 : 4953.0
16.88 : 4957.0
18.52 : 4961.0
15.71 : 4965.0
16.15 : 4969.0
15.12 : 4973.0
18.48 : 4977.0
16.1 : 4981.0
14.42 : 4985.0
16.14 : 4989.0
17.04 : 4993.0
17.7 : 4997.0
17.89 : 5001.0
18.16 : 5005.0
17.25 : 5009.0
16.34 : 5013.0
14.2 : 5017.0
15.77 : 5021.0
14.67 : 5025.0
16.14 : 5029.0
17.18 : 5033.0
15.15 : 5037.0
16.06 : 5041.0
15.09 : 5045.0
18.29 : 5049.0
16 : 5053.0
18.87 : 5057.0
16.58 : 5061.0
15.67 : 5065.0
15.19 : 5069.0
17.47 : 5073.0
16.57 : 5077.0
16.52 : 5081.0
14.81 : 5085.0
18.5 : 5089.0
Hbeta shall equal -1.1 AA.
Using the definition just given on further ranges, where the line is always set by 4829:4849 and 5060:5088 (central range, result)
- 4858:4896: 0.9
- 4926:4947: -0.2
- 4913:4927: 0.5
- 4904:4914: -0.7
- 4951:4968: -0.9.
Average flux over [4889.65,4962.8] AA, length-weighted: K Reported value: 17.5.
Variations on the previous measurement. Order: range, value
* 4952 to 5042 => 16.5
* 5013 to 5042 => 15.6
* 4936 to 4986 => 17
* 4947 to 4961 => 18.5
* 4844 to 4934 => 17.1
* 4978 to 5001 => 16.5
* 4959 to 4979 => 16.8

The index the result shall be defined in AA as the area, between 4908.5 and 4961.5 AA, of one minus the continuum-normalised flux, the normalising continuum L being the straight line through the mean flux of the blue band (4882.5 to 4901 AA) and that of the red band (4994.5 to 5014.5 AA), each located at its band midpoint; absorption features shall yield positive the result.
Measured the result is -0.83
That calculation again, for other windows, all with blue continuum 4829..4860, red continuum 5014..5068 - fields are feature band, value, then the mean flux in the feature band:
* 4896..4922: -1.42 AA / 17.5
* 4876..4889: 0.75 AA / 15.7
